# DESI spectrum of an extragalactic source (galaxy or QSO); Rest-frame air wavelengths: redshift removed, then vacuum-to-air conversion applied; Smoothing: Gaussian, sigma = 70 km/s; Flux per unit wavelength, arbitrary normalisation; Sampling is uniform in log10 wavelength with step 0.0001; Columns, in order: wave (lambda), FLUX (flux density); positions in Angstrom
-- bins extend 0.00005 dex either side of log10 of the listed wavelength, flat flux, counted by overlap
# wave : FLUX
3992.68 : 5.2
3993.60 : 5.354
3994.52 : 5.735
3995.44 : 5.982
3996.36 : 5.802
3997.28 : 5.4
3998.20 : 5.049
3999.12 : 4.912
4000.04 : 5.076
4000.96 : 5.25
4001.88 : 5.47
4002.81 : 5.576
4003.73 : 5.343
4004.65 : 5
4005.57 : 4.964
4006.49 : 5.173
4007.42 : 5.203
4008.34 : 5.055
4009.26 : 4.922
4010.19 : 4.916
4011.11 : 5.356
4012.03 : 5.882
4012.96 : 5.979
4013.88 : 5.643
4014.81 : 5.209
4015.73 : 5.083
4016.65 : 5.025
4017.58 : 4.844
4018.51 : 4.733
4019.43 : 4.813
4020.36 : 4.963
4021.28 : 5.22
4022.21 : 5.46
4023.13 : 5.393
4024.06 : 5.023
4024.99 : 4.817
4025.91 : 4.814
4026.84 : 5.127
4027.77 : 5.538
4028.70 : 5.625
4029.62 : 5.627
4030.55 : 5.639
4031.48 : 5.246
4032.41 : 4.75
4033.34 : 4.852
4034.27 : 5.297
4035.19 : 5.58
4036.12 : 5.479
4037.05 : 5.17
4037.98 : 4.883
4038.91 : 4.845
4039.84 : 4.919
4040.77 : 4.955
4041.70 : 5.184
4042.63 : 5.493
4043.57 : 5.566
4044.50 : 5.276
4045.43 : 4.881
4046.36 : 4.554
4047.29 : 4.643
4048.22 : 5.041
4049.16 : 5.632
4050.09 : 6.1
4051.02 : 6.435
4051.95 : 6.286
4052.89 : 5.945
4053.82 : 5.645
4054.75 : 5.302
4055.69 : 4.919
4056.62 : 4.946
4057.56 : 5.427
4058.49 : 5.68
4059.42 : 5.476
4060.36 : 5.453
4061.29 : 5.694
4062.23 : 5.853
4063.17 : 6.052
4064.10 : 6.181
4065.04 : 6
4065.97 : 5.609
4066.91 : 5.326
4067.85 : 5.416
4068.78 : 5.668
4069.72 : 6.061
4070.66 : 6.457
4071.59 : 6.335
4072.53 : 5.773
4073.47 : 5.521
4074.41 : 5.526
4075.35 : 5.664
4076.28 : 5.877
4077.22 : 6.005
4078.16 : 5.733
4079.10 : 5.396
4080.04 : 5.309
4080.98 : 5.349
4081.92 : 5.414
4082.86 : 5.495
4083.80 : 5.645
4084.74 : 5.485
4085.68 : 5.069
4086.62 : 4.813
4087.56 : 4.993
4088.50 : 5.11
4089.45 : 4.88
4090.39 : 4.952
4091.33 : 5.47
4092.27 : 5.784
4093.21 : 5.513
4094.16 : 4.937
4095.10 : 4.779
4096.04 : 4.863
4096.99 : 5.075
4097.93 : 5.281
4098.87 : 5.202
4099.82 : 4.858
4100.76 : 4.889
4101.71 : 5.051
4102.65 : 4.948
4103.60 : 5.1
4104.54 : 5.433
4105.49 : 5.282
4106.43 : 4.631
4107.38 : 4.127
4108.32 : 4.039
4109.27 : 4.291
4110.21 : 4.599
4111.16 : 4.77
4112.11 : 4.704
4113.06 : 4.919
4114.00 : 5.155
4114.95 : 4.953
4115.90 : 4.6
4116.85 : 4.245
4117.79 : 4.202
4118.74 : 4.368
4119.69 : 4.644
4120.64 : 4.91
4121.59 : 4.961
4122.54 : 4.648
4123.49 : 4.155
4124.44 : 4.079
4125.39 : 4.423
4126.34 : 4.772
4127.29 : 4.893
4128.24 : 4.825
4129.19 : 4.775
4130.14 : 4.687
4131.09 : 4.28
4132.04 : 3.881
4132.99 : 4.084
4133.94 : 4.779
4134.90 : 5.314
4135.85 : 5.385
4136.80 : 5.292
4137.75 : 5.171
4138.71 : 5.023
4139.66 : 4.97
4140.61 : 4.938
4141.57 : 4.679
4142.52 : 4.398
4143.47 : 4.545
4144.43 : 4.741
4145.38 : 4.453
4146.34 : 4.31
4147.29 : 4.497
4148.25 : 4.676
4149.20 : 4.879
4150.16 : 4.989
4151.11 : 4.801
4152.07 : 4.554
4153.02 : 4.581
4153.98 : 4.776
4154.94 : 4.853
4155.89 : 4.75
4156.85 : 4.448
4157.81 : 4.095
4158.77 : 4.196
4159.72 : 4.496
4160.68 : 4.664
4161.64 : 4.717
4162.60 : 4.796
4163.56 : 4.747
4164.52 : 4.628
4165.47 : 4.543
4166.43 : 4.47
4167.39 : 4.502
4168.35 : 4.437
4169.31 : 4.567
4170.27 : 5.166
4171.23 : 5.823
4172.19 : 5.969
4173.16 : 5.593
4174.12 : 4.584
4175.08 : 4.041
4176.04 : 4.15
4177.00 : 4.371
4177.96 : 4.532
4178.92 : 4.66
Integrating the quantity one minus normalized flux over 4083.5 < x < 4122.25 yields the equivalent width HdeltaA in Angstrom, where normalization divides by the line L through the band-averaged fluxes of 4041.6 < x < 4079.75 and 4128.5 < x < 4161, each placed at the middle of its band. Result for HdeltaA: 1.8 Angstrom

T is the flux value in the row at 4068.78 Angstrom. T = 5.668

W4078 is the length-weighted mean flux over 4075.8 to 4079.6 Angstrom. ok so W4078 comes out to 5.76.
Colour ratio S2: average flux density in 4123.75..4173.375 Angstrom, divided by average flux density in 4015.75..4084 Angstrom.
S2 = 0.87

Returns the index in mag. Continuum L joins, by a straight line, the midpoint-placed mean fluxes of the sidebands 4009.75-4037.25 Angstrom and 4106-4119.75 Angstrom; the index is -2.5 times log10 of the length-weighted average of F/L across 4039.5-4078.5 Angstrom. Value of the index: -0.13 mag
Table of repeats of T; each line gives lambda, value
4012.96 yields 5.979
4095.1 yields 4.779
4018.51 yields 4.733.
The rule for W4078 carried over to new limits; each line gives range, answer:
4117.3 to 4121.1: 4.53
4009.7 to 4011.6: 5.15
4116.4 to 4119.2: 4.28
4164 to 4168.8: 4.52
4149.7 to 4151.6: 4.9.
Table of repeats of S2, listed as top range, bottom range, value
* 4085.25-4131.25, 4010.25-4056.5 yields 0.91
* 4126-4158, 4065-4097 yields 0.86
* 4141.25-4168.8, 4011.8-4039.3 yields 0.88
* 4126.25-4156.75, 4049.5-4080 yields 0.82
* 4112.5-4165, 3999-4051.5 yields 0.89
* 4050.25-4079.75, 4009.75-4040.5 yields 1.10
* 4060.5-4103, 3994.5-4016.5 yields 1.02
